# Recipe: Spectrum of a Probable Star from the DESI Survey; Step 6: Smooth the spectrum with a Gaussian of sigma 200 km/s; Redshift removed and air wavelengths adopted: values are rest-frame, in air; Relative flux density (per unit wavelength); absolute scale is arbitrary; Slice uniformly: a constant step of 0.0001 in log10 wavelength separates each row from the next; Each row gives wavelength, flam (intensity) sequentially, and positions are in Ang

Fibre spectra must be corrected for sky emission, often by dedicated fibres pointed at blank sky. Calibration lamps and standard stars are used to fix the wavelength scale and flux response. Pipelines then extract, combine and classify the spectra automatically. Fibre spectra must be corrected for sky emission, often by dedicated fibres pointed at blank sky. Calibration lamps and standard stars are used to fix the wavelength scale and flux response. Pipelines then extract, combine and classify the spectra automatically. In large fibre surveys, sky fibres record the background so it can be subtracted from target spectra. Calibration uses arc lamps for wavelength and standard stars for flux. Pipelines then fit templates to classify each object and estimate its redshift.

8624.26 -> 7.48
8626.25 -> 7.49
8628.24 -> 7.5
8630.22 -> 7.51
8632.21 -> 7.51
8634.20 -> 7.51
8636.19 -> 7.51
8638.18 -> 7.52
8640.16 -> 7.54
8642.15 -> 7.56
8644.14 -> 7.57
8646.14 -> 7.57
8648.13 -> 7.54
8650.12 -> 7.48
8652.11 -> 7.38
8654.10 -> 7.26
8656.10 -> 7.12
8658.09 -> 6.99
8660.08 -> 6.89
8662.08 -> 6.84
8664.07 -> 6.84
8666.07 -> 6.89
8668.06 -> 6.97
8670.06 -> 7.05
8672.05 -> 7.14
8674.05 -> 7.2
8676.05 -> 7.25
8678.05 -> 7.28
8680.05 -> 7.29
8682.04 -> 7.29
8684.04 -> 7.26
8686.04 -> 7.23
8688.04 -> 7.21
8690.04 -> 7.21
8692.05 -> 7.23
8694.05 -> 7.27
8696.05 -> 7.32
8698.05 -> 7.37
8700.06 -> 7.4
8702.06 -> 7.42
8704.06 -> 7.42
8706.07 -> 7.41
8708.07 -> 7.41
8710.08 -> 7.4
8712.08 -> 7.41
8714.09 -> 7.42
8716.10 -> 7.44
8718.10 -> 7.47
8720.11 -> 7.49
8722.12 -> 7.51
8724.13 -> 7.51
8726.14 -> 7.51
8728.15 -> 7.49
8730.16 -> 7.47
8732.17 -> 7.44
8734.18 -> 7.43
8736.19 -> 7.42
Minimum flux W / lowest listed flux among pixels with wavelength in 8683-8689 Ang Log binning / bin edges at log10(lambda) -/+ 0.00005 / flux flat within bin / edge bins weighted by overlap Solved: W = 7.21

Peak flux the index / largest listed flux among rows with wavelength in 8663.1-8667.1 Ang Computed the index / 6.89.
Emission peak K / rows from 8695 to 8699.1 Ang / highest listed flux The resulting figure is 7.37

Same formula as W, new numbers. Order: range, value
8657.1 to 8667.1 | 6.84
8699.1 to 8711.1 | 7.4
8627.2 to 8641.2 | 7.5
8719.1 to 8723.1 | 7.49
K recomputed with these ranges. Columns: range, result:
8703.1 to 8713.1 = 7.42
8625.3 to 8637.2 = 7.51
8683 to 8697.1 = 7.32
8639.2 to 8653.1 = 7.57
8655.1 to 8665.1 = 7.12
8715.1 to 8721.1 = 7.49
